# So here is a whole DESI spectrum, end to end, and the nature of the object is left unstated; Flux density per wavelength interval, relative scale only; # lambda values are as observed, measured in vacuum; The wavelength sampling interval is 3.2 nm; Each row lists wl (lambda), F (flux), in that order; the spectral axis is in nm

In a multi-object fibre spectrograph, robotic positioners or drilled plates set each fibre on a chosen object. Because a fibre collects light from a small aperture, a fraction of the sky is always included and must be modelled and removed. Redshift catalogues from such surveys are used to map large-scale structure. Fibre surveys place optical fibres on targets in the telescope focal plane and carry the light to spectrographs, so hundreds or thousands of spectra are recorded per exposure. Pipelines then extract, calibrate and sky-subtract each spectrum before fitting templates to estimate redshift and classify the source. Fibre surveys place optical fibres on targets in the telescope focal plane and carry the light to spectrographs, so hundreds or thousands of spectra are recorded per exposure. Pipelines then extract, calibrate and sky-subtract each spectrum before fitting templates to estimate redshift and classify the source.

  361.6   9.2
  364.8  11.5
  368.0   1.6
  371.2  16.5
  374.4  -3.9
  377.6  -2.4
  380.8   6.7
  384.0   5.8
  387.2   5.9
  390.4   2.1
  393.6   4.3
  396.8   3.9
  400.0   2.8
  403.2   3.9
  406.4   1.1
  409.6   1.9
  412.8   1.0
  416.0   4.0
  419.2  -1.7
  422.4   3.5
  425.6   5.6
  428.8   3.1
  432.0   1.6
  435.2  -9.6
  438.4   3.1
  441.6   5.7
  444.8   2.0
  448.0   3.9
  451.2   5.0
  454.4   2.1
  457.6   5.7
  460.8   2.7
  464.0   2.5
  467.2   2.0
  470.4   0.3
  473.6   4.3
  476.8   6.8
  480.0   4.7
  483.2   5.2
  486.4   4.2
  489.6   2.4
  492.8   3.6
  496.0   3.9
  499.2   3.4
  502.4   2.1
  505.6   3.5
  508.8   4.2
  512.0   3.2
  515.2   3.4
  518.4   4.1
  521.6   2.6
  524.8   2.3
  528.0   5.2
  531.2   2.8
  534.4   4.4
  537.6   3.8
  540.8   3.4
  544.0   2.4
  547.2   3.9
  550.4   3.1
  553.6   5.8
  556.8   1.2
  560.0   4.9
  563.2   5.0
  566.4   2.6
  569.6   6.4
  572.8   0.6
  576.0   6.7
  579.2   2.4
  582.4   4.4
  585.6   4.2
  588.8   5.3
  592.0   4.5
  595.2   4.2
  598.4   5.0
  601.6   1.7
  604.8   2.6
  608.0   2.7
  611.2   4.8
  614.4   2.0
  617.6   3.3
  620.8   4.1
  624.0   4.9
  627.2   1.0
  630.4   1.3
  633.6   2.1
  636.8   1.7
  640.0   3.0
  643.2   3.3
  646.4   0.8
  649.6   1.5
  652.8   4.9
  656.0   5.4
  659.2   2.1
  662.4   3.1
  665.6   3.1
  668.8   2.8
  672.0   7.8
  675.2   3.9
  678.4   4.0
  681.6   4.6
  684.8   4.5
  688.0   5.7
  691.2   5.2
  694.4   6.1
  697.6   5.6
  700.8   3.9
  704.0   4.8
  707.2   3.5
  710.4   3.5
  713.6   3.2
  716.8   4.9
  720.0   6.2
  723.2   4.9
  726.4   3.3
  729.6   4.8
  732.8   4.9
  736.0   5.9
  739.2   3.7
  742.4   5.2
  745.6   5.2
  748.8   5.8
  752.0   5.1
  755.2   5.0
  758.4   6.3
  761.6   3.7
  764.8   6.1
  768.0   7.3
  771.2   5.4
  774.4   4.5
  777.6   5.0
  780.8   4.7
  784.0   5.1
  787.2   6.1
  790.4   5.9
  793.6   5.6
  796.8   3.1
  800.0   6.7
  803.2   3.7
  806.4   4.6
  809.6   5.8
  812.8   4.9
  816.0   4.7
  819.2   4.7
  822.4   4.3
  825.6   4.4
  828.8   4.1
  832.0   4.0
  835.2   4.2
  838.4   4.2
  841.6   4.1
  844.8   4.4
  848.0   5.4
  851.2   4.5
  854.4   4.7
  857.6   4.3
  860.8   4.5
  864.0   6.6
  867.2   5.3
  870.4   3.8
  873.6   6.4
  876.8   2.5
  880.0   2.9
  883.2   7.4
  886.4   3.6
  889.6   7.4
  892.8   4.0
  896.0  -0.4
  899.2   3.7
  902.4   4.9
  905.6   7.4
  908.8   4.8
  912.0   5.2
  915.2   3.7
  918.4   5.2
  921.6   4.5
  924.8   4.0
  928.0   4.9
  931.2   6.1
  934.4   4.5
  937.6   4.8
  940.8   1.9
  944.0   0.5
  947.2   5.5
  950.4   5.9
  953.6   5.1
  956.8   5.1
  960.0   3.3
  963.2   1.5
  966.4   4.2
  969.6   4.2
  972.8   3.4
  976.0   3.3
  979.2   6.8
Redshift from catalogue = 0.799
